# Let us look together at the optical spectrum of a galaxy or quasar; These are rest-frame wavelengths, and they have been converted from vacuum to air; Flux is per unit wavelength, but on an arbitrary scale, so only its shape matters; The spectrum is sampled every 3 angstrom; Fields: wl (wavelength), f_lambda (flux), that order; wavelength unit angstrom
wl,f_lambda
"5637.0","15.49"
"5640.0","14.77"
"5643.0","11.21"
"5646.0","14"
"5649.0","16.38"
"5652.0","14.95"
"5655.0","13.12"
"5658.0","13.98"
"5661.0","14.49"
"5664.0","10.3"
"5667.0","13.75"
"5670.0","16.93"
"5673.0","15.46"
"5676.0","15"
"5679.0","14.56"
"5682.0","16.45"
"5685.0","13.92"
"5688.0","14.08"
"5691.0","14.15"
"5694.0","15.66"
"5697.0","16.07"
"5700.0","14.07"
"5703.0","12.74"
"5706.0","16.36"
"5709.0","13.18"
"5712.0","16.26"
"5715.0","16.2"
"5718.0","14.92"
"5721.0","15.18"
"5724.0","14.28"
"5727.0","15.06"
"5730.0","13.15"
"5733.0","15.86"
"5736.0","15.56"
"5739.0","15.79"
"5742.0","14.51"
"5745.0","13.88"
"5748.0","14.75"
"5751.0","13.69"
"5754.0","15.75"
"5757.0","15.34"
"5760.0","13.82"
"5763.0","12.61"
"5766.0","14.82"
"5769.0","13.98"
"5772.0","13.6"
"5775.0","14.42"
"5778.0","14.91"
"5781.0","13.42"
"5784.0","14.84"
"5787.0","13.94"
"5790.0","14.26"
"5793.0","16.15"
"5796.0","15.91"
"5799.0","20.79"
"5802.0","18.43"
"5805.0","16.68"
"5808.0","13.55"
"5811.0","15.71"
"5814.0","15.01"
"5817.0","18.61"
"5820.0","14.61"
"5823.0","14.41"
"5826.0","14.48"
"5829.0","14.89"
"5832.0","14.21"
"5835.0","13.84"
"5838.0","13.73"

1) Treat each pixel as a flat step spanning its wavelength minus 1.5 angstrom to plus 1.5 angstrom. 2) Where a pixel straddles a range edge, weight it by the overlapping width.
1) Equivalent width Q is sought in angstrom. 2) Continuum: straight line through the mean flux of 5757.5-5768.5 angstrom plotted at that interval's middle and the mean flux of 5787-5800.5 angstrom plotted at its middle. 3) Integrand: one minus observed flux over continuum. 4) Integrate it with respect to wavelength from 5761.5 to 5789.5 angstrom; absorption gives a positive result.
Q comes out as 1.6 angstrom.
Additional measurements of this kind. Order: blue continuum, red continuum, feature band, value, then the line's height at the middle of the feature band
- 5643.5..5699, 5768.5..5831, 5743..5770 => 1.4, 15.1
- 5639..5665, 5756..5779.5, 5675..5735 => -4.0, 13.9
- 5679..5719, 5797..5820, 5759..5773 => 2.0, 16.1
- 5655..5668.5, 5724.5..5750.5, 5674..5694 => -1.7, 13.6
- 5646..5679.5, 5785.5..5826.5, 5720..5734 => 0.4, 15.1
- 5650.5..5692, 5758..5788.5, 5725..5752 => -1.0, 14.2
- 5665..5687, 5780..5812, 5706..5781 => 3.9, 15.5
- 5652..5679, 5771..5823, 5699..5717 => -0.2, 14.6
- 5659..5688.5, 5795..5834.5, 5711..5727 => -0.4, 14.9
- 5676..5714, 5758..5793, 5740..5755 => -0.1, 14.4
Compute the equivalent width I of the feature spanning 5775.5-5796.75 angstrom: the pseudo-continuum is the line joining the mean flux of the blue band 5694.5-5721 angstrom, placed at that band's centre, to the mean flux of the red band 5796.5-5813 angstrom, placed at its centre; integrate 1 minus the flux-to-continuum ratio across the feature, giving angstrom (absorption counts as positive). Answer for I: 2.34 angstrom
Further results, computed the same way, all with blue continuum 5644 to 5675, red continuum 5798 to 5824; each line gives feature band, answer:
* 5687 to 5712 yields 0.33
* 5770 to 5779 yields 0.92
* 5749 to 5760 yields 0.59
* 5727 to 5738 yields 0.27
